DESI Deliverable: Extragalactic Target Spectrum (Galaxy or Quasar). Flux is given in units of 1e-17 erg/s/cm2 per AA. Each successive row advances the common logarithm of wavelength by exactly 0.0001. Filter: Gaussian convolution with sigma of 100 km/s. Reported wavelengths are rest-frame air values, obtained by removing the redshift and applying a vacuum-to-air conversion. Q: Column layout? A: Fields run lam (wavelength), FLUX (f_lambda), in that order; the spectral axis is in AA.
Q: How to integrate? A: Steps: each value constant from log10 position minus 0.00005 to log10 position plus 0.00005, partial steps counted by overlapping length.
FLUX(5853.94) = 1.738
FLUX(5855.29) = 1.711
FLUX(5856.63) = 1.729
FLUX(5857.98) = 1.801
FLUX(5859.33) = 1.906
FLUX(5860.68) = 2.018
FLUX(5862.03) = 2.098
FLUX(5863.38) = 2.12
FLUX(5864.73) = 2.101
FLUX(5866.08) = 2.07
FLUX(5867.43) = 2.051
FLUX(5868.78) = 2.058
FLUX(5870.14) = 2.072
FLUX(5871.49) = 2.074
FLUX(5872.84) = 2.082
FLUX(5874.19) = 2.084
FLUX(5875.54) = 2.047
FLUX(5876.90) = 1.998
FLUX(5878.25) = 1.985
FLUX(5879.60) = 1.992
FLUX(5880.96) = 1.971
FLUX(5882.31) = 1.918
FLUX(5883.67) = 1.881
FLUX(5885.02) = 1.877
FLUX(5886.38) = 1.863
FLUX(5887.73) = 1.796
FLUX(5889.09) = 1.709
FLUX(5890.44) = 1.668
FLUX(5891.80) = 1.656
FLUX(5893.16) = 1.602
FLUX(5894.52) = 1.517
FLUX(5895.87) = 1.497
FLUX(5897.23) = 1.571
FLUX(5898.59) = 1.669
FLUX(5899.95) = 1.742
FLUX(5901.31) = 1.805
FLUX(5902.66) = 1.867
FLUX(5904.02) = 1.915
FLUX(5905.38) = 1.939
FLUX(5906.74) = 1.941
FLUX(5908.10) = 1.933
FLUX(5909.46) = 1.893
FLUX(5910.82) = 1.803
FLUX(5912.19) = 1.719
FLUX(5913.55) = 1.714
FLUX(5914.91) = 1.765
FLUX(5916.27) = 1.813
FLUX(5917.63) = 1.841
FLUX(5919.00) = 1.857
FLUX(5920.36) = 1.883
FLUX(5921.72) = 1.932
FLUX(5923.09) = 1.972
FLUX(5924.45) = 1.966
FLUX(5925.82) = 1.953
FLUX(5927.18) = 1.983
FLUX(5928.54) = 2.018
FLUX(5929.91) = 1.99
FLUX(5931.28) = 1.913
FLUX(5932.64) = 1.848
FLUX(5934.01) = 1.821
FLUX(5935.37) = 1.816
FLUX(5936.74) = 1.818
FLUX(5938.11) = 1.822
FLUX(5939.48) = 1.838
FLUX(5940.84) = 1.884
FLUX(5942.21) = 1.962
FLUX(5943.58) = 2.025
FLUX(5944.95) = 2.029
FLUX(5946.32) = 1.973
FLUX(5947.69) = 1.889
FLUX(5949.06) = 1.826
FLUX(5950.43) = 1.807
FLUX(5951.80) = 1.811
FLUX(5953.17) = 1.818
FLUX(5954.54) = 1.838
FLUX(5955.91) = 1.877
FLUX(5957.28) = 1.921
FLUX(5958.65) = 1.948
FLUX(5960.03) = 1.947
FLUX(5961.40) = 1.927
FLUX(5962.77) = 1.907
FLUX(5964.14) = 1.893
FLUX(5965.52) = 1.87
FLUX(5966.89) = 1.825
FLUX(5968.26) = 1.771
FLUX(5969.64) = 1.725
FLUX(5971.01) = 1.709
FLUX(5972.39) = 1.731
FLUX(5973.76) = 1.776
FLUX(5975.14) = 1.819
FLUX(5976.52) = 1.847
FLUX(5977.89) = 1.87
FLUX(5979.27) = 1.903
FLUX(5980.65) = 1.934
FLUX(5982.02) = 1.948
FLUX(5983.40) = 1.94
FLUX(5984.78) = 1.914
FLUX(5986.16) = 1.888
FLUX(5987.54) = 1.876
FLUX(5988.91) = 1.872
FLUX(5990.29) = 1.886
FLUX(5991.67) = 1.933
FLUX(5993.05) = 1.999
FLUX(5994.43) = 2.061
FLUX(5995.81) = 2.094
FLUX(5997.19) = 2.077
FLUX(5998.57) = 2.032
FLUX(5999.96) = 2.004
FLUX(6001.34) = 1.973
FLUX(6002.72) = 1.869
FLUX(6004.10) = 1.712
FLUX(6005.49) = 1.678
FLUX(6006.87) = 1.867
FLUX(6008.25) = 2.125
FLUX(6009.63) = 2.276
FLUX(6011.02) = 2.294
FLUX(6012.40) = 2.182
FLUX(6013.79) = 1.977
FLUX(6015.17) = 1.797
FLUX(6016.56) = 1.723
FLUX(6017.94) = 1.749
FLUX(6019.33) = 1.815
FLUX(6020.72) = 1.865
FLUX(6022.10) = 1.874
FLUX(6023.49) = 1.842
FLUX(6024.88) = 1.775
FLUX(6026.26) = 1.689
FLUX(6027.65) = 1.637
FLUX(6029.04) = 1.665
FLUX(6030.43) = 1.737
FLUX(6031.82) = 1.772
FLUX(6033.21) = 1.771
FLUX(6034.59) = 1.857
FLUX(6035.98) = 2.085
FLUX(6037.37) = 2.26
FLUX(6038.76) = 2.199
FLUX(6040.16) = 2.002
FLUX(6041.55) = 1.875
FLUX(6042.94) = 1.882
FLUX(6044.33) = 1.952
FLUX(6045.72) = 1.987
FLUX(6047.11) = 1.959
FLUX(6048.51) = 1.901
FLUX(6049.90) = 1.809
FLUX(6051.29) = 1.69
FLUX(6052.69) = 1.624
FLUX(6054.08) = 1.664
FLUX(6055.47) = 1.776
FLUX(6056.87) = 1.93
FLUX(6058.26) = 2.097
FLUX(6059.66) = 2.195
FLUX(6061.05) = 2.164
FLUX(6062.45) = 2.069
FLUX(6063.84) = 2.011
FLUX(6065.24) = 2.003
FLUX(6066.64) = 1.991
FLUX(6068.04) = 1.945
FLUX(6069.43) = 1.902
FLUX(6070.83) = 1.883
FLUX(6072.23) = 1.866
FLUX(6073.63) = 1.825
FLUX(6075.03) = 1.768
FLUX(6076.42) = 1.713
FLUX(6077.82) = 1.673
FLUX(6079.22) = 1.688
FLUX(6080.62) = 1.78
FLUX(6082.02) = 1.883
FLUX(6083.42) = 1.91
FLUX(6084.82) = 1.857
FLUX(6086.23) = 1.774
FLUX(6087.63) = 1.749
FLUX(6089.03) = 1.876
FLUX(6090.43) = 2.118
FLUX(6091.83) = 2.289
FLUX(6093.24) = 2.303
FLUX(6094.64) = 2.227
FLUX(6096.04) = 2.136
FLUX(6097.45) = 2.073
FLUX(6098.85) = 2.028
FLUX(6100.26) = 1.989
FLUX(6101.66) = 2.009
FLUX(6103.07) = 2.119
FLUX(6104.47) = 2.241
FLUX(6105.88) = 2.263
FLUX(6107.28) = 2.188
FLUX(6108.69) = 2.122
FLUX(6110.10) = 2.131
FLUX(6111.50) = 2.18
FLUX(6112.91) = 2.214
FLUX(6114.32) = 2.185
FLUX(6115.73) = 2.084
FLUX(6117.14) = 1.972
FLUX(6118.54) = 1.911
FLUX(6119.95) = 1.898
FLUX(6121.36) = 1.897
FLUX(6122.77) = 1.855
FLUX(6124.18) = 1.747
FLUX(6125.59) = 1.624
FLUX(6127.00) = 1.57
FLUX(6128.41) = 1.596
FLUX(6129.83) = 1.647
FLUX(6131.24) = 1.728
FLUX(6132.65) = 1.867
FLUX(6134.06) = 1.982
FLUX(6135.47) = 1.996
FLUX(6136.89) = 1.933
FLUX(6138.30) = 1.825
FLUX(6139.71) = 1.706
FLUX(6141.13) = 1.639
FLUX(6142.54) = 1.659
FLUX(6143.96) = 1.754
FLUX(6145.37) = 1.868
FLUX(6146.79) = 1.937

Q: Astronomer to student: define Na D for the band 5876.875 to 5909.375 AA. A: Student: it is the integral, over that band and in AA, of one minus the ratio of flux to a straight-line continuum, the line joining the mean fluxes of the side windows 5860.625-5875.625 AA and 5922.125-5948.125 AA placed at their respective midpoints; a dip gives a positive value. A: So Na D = 3.5 AA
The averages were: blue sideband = 2.08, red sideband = 1.92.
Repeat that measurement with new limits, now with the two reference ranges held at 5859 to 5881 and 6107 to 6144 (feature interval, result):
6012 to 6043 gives 1.2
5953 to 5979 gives 1.8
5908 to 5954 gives 2.9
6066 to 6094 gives 0.3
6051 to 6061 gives 0.2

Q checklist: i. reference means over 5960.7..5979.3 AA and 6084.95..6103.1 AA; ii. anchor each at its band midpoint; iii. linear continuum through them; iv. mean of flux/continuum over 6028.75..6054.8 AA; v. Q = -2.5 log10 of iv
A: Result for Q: 0.04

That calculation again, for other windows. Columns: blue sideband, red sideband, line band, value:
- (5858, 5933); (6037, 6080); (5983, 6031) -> 0.00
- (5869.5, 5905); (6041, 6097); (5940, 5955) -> -0.02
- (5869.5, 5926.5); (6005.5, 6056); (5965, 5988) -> 0.02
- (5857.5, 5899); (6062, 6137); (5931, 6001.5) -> 0.01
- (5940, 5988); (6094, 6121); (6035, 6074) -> 0.04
